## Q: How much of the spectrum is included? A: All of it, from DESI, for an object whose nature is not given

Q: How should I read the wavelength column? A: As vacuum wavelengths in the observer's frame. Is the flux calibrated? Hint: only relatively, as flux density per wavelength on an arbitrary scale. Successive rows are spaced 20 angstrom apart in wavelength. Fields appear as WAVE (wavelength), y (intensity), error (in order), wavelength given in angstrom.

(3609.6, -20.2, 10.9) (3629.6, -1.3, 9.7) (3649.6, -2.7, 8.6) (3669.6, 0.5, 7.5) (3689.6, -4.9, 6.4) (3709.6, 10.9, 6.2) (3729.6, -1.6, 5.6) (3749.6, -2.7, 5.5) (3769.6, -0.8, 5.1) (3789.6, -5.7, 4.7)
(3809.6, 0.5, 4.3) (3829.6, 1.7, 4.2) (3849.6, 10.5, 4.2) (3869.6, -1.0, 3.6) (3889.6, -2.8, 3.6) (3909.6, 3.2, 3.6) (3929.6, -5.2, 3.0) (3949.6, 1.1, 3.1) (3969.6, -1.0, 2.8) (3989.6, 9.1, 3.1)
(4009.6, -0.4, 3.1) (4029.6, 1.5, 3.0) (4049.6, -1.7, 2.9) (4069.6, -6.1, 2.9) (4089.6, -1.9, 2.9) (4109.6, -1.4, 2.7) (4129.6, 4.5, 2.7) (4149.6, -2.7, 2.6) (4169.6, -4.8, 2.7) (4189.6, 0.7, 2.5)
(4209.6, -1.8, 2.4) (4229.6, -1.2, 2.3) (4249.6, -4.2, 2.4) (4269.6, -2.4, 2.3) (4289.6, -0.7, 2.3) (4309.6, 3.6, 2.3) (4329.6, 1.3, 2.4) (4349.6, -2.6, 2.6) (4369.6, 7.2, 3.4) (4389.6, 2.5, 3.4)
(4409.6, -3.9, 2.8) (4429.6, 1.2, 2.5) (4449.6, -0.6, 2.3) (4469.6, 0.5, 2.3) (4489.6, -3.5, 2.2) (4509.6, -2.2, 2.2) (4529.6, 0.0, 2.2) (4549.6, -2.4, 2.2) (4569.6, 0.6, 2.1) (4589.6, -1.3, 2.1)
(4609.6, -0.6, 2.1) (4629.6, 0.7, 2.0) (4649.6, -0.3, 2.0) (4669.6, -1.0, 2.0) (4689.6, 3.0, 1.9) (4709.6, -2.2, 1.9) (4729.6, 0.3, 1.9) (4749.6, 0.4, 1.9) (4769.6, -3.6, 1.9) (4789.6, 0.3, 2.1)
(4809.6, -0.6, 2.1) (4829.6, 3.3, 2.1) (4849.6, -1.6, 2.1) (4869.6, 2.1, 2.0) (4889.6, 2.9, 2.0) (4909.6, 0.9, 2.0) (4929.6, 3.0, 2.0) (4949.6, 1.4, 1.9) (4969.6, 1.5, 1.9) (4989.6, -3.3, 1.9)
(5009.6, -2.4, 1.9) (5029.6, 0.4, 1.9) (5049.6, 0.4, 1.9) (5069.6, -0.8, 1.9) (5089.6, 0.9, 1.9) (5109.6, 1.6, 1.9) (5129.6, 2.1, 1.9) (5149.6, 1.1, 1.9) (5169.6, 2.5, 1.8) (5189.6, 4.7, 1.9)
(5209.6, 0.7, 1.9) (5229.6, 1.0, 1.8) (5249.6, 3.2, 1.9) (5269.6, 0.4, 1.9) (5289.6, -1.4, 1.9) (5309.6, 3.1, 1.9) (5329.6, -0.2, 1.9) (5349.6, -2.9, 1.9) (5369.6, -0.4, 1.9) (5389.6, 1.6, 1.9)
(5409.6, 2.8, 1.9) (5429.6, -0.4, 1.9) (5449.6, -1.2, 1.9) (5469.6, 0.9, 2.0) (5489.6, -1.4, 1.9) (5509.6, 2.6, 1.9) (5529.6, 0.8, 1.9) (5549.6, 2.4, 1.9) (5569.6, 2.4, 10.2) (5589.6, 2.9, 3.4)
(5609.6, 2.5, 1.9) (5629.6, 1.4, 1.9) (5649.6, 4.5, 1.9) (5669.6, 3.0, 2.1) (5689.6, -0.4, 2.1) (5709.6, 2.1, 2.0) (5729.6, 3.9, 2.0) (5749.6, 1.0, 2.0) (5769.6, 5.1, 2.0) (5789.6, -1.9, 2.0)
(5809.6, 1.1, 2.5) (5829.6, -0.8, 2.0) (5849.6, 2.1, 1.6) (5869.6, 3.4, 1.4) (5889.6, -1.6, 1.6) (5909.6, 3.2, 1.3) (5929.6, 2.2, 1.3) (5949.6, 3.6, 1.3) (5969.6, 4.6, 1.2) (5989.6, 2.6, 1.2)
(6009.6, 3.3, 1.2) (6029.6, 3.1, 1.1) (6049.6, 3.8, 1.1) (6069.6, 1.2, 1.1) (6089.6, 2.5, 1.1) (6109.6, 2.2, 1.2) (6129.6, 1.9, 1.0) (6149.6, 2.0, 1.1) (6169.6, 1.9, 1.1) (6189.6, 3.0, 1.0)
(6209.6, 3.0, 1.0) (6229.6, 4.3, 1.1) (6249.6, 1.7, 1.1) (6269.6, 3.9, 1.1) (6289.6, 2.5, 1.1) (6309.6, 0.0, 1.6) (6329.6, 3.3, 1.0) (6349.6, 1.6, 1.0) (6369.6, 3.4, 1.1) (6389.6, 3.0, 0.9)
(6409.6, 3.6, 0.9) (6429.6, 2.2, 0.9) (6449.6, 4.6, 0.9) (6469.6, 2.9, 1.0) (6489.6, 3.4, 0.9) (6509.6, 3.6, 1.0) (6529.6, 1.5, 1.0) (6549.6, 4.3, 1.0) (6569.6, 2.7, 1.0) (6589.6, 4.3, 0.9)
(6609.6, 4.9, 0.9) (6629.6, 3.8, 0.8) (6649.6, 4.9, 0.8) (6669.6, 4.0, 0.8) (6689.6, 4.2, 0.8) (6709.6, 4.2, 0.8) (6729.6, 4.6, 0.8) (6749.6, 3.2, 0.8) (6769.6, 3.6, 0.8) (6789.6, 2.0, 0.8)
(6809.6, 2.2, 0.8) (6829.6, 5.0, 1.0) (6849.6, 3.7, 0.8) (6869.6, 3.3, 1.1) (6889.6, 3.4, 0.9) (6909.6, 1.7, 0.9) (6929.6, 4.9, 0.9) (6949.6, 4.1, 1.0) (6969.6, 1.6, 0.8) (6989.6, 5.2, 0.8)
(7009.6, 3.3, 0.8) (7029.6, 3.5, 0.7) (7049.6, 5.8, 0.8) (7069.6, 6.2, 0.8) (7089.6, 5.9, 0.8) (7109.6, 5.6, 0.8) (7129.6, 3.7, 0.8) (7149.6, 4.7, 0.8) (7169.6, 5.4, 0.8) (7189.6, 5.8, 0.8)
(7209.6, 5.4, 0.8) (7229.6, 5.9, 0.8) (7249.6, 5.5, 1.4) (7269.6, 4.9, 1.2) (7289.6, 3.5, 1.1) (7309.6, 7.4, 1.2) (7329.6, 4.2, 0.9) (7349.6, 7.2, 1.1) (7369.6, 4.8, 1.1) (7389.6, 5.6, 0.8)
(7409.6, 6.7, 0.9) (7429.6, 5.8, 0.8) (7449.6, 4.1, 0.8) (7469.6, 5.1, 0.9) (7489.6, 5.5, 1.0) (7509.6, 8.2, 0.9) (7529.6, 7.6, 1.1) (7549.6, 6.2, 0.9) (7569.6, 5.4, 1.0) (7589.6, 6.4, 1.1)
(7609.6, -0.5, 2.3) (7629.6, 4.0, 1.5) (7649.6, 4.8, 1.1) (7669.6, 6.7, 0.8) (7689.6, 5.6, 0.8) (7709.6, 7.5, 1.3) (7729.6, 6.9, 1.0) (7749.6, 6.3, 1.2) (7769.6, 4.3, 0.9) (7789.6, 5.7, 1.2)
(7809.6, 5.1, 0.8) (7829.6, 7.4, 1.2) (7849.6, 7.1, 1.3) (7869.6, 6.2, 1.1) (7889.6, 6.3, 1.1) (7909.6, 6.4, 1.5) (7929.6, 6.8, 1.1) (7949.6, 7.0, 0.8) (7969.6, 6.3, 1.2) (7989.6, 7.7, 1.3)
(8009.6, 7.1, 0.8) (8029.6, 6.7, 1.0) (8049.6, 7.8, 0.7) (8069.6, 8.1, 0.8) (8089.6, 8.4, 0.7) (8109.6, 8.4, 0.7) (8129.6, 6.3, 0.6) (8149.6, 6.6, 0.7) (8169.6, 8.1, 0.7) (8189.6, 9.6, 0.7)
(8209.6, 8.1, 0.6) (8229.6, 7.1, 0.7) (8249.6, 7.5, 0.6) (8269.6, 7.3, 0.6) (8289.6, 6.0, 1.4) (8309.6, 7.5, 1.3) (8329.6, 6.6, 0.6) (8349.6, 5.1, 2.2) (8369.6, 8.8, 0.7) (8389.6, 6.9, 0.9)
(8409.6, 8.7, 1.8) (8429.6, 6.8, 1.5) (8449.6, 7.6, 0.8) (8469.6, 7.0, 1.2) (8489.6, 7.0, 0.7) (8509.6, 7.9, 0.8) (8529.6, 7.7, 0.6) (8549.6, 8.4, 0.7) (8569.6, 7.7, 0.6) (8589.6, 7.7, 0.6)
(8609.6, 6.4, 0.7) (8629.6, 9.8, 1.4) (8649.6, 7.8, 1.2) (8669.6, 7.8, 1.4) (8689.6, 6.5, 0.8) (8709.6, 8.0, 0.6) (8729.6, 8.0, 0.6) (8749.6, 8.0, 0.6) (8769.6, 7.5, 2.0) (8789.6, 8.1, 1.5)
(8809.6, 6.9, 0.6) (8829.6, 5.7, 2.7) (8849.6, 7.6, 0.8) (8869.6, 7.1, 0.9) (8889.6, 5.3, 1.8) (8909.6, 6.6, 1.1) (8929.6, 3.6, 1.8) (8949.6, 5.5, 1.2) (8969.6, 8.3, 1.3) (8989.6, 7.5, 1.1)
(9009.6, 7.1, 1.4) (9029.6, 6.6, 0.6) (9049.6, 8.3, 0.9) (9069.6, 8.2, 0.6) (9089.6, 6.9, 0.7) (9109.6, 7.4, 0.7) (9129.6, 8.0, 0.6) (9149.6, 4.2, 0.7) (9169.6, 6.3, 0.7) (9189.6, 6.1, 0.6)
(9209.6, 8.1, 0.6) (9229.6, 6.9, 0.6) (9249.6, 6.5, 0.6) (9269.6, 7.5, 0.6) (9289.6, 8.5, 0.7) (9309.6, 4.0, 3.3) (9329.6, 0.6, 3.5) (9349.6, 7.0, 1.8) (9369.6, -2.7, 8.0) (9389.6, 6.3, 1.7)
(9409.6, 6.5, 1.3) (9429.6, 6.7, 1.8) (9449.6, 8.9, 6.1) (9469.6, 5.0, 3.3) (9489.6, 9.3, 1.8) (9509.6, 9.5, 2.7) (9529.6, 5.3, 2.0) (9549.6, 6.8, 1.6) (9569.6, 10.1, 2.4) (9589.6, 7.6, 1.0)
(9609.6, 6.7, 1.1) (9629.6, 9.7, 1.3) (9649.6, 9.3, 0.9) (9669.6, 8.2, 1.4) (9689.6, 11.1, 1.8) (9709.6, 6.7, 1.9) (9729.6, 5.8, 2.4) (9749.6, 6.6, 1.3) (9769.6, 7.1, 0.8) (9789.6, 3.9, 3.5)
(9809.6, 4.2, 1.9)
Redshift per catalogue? 0.770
